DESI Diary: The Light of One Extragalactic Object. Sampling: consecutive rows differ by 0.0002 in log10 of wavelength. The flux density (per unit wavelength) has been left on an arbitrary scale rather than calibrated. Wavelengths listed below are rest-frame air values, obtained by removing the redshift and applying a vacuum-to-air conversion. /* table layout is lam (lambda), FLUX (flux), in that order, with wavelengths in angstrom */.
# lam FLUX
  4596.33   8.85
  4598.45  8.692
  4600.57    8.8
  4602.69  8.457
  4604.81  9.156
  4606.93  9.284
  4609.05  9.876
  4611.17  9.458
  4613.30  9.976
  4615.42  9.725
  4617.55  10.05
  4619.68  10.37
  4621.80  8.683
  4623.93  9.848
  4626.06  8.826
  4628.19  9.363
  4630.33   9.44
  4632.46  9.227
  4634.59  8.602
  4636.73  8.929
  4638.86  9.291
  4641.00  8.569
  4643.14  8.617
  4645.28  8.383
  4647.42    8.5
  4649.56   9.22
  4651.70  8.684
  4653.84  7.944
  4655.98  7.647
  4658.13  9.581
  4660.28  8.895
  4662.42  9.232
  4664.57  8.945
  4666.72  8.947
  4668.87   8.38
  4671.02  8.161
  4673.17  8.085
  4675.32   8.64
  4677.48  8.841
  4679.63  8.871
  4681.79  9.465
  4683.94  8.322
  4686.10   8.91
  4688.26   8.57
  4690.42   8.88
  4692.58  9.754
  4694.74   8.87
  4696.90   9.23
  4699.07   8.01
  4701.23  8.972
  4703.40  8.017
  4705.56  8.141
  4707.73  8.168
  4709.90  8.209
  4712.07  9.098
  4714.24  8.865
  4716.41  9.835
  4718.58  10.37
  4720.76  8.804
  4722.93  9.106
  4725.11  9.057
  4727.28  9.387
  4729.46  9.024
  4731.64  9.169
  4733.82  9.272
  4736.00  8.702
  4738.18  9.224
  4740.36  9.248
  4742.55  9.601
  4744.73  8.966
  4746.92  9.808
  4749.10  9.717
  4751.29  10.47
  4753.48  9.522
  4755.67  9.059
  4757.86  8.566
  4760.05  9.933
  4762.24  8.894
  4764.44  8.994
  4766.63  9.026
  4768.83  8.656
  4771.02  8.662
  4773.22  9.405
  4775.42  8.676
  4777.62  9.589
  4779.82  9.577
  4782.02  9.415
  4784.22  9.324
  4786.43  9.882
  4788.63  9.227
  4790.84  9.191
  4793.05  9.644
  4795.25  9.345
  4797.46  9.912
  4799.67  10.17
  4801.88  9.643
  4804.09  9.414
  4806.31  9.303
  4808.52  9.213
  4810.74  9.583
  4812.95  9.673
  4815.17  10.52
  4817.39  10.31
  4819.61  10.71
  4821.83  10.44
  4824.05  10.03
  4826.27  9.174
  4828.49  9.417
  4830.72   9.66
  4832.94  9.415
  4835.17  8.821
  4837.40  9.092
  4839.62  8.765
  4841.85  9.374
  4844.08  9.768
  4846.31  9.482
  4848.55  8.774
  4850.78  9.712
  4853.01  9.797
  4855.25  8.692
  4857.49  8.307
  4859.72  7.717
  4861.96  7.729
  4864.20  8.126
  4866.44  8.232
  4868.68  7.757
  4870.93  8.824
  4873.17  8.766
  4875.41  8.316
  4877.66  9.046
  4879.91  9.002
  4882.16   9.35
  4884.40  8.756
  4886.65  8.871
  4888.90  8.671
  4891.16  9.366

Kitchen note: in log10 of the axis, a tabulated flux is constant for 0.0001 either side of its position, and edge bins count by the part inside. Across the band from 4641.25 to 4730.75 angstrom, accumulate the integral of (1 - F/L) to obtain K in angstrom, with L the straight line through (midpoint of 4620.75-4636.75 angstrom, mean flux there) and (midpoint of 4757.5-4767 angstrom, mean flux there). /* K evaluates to 3.24 angstrom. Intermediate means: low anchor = 9.12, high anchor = 9.13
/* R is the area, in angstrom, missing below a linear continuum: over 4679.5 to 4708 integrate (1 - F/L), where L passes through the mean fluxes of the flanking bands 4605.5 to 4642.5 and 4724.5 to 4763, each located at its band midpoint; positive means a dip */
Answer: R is 1.8 angstrom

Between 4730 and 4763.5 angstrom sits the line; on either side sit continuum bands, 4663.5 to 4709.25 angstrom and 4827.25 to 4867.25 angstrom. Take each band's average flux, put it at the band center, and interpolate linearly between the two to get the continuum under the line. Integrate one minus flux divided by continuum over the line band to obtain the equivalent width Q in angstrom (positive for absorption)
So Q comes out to -2.2 angstrom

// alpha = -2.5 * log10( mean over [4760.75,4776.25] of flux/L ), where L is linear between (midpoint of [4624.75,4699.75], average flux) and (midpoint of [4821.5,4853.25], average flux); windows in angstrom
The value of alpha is 0.029 mag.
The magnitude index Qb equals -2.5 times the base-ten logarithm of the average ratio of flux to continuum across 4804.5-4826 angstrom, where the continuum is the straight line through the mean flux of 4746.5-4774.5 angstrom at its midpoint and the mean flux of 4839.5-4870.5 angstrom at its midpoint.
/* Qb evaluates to -0.11 mag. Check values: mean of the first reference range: 9.27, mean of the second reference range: 8.73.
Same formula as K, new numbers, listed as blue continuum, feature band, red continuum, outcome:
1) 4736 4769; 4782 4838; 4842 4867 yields -3.9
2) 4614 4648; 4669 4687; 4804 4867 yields 1.1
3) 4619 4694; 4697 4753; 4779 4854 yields 0.5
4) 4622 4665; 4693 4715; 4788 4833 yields 1.4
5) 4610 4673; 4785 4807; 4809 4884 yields -1.1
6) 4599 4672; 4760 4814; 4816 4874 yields -1.6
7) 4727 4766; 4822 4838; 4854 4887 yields -1.2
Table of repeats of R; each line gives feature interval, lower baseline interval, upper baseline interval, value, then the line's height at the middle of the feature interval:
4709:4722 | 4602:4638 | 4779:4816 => 0.38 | 9.49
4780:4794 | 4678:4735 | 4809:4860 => -0.27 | 9.27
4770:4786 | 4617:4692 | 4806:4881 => -0.36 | 9.06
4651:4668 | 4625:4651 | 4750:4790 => 0.45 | 8.97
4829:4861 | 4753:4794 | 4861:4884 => -1.38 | 8.72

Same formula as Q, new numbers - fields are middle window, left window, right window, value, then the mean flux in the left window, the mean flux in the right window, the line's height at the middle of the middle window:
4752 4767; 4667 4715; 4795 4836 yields 0.1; 8.66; 9.74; 9.25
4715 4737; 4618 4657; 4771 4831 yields 0.1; 8.92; 9.63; 9.3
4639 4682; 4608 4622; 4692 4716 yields 2.5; 9.8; 8.68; 9.23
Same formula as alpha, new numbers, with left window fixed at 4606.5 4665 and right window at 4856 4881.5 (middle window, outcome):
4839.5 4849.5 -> -0.10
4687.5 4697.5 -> -0.02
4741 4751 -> -0.10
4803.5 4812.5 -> -0.10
